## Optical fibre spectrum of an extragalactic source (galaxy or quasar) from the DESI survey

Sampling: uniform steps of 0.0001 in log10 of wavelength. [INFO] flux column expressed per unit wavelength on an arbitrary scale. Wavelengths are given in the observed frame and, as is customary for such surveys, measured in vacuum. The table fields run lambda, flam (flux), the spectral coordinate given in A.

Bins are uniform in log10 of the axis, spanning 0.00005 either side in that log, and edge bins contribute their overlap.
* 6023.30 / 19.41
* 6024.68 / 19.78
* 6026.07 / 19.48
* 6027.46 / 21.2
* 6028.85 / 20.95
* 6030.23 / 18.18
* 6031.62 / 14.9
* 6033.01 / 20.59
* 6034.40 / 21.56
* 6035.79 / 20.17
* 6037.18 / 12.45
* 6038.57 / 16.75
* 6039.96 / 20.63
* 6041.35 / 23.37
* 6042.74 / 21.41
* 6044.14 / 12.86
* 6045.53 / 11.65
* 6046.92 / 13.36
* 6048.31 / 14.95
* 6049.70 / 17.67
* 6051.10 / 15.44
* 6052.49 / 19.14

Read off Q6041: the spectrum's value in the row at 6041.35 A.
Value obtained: 23.37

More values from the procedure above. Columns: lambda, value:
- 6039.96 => 20.63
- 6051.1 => 15.44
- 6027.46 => 21.2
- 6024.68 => 19.78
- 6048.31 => 14.95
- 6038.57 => 16.75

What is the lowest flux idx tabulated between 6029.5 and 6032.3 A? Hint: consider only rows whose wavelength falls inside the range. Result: 14.9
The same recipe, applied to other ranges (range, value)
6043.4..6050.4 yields 11.65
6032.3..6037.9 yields 12.45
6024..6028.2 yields 19.48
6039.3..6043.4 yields 20.63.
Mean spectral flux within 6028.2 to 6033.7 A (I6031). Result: 18.7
